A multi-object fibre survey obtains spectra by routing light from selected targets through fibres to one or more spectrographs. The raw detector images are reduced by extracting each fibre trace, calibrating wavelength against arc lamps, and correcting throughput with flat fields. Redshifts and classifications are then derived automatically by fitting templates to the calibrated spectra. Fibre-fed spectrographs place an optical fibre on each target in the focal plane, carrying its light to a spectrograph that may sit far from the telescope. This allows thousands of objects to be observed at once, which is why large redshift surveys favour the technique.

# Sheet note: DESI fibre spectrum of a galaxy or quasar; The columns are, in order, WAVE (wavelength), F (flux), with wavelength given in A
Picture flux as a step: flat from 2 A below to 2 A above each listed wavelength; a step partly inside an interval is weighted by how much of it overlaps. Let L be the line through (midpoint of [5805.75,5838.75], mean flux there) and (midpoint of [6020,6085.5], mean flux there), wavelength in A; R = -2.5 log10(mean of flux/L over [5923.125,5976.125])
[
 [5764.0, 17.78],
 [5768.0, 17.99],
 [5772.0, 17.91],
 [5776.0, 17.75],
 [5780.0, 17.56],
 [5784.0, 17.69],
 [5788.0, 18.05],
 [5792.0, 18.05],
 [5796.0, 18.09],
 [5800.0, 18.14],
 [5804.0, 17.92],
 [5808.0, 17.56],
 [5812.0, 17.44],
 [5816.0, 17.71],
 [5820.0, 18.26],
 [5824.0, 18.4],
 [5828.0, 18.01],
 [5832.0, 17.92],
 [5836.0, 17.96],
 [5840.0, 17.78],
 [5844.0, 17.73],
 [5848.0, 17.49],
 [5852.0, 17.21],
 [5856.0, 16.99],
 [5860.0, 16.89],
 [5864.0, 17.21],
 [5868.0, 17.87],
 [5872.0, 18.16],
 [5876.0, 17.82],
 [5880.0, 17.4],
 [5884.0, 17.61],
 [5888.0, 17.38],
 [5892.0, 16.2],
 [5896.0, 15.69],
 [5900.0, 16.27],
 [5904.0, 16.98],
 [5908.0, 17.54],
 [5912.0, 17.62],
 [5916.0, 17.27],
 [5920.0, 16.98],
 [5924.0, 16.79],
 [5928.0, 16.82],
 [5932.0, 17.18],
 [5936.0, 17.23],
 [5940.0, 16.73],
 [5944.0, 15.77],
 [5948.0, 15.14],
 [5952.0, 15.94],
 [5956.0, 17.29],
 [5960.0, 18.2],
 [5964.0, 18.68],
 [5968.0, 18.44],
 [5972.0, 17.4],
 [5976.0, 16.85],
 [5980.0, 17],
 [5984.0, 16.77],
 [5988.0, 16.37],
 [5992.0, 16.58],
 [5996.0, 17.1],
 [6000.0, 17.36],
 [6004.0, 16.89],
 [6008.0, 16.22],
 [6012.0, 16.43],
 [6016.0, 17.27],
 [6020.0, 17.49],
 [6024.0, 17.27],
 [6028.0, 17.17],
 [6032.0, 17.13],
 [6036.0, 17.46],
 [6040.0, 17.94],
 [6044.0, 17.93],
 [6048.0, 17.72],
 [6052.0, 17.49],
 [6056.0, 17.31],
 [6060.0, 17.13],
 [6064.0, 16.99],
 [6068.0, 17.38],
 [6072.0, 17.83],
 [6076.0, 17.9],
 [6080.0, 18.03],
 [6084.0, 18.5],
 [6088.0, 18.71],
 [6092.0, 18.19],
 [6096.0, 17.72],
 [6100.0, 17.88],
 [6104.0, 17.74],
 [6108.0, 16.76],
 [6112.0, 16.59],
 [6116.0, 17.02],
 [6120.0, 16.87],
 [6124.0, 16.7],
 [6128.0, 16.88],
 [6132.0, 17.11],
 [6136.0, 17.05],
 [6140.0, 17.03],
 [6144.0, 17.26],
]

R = 0.04 mag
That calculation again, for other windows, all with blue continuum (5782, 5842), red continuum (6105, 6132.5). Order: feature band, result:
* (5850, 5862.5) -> 0.046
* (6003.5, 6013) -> 0.051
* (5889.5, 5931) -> 0.048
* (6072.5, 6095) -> -0.076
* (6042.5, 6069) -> -0.021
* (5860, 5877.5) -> 0.004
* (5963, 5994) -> 0.009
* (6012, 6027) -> 0.000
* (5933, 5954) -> 0.082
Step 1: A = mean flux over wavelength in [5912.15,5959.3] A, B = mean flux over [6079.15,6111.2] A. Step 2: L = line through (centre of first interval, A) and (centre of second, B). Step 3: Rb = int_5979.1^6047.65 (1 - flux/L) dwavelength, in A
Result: 0.8 A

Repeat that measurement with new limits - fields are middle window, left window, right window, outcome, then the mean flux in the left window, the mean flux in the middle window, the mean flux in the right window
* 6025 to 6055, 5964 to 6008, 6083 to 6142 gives -0.54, 17.1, 17.5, 17.4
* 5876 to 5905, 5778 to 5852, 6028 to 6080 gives 1.47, 17.9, 16.9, 17.5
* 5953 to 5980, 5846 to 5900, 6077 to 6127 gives -0.53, 17.2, 17.7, 17.6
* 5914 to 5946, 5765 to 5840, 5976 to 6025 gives 0.75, 17.9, 16.8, 16.9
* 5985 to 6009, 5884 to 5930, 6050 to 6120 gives 0.65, 16.9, 16.8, 17.6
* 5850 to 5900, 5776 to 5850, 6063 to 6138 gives 1.75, 17.9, 17.2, 17.5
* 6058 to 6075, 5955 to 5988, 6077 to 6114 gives 0.35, 17.5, 17.4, 17.8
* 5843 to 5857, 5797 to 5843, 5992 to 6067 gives 0.36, 17.9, 17.4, 17.2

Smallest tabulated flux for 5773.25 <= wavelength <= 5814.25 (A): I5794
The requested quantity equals 17.44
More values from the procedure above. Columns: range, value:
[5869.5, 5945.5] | 15.69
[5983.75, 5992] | 16.37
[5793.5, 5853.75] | 17.21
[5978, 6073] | 16.22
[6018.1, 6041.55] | 17.13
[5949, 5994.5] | 15.94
